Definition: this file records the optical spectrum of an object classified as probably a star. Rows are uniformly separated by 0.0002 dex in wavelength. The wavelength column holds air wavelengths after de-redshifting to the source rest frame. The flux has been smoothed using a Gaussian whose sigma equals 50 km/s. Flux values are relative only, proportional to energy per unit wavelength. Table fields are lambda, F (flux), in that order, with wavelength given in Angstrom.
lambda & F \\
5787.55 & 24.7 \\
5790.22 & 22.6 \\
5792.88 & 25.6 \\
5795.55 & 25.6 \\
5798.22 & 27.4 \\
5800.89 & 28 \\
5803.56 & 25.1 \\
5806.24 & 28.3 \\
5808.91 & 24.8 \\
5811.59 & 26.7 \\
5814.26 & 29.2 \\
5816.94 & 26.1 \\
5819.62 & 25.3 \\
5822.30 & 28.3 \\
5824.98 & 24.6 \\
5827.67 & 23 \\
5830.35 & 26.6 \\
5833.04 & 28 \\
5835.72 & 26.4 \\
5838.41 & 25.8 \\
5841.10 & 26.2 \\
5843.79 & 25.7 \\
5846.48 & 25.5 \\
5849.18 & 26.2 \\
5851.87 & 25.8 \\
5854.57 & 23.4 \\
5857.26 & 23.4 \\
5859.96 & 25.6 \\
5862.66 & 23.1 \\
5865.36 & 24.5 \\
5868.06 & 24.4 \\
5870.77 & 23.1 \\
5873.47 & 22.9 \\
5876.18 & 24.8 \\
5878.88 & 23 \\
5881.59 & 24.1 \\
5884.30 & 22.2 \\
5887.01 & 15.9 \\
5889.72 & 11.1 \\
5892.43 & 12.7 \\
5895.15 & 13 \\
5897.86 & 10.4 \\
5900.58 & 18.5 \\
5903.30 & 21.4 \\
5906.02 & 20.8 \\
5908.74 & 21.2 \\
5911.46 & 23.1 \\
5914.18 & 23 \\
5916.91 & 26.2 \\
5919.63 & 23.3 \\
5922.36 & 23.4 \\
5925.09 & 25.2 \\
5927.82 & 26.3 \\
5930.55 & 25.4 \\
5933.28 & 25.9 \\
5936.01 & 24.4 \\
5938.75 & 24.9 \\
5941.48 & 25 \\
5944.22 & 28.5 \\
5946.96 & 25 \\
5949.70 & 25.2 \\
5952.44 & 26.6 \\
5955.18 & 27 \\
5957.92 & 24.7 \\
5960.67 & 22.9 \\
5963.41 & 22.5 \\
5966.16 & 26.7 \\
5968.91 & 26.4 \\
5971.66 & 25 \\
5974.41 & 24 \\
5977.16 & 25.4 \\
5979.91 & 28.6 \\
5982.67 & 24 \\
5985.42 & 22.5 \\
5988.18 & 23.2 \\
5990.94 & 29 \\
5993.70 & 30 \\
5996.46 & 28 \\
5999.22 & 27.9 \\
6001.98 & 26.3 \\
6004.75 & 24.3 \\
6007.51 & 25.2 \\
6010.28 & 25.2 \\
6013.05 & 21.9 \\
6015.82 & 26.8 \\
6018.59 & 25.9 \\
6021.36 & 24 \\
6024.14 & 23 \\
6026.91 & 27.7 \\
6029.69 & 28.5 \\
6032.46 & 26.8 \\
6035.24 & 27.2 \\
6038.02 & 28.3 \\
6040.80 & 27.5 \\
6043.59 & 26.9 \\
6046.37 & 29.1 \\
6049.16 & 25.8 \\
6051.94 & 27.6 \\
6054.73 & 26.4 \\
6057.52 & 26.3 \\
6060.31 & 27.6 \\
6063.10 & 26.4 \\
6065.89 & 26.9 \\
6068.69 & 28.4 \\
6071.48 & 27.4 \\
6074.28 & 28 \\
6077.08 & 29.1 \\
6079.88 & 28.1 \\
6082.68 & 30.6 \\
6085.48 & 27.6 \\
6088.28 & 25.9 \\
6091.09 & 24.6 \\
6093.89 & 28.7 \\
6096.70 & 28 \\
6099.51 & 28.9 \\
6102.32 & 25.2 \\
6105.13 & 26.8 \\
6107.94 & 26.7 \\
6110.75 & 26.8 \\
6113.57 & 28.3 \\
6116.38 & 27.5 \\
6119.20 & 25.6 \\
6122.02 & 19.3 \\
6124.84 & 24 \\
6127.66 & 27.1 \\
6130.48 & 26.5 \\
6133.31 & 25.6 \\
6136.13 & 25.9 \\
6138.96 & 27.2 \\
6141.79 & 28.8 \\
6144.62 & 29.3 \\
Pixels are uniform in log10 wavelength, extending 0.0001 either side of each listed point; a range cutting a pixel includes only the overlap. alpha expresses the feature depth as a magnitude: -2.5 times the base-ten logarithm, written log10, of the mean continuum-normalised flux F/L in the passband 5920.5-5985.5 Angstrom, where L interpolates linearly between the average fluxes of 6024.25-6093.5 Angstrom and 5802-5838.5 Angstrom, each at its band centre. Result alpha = 0.07 mag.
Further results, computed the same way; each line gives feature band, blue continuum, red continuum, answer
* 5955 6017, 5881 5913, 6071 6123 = -0.17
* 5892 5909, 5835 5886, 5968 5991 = 0.42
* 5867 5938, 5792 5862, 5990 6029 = 0.21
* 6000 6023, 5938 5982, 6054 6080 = 0.06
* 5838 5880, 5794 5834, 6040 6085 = 0.09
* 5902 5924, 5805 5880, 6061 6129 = 0.13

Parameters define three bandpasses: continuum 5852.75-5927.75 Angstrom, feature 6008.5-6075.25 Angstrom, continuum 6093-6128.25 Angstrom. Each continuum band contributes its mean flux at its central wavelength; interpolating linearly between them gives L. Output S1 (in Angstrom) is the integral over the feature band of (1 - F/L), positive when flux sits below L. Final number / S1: -5.0 Angstrom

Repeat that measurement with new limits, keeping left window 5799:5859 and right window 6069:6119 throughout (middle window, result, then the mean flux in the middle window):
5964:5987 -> 1.4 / 25.2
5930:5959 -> 1.1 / 25.7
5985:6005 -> 0.2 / 26.7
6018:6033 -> 0.7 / 25.9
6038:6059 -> 0.1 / 27.2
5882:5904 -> 8.8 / 15.8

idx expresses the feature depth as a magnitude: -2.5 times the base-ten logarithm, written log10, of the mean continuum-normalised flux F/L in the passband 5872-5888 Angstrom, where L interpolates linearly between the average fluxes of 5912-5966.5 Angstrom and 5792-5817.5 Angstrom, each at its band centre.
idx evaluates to 0.157 mag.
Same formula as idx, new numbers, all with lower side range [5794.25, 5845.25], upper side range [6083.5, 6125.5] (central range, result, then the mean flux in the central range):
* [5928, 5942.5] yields 0.05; 25.2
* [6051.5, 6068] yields -0.02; 26.9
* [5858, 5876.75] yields 0.10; 24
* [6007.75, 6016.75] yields 0.08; 24.6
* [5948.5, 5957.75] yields 0.01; 26.1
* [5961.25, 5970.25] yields 0.06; 25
